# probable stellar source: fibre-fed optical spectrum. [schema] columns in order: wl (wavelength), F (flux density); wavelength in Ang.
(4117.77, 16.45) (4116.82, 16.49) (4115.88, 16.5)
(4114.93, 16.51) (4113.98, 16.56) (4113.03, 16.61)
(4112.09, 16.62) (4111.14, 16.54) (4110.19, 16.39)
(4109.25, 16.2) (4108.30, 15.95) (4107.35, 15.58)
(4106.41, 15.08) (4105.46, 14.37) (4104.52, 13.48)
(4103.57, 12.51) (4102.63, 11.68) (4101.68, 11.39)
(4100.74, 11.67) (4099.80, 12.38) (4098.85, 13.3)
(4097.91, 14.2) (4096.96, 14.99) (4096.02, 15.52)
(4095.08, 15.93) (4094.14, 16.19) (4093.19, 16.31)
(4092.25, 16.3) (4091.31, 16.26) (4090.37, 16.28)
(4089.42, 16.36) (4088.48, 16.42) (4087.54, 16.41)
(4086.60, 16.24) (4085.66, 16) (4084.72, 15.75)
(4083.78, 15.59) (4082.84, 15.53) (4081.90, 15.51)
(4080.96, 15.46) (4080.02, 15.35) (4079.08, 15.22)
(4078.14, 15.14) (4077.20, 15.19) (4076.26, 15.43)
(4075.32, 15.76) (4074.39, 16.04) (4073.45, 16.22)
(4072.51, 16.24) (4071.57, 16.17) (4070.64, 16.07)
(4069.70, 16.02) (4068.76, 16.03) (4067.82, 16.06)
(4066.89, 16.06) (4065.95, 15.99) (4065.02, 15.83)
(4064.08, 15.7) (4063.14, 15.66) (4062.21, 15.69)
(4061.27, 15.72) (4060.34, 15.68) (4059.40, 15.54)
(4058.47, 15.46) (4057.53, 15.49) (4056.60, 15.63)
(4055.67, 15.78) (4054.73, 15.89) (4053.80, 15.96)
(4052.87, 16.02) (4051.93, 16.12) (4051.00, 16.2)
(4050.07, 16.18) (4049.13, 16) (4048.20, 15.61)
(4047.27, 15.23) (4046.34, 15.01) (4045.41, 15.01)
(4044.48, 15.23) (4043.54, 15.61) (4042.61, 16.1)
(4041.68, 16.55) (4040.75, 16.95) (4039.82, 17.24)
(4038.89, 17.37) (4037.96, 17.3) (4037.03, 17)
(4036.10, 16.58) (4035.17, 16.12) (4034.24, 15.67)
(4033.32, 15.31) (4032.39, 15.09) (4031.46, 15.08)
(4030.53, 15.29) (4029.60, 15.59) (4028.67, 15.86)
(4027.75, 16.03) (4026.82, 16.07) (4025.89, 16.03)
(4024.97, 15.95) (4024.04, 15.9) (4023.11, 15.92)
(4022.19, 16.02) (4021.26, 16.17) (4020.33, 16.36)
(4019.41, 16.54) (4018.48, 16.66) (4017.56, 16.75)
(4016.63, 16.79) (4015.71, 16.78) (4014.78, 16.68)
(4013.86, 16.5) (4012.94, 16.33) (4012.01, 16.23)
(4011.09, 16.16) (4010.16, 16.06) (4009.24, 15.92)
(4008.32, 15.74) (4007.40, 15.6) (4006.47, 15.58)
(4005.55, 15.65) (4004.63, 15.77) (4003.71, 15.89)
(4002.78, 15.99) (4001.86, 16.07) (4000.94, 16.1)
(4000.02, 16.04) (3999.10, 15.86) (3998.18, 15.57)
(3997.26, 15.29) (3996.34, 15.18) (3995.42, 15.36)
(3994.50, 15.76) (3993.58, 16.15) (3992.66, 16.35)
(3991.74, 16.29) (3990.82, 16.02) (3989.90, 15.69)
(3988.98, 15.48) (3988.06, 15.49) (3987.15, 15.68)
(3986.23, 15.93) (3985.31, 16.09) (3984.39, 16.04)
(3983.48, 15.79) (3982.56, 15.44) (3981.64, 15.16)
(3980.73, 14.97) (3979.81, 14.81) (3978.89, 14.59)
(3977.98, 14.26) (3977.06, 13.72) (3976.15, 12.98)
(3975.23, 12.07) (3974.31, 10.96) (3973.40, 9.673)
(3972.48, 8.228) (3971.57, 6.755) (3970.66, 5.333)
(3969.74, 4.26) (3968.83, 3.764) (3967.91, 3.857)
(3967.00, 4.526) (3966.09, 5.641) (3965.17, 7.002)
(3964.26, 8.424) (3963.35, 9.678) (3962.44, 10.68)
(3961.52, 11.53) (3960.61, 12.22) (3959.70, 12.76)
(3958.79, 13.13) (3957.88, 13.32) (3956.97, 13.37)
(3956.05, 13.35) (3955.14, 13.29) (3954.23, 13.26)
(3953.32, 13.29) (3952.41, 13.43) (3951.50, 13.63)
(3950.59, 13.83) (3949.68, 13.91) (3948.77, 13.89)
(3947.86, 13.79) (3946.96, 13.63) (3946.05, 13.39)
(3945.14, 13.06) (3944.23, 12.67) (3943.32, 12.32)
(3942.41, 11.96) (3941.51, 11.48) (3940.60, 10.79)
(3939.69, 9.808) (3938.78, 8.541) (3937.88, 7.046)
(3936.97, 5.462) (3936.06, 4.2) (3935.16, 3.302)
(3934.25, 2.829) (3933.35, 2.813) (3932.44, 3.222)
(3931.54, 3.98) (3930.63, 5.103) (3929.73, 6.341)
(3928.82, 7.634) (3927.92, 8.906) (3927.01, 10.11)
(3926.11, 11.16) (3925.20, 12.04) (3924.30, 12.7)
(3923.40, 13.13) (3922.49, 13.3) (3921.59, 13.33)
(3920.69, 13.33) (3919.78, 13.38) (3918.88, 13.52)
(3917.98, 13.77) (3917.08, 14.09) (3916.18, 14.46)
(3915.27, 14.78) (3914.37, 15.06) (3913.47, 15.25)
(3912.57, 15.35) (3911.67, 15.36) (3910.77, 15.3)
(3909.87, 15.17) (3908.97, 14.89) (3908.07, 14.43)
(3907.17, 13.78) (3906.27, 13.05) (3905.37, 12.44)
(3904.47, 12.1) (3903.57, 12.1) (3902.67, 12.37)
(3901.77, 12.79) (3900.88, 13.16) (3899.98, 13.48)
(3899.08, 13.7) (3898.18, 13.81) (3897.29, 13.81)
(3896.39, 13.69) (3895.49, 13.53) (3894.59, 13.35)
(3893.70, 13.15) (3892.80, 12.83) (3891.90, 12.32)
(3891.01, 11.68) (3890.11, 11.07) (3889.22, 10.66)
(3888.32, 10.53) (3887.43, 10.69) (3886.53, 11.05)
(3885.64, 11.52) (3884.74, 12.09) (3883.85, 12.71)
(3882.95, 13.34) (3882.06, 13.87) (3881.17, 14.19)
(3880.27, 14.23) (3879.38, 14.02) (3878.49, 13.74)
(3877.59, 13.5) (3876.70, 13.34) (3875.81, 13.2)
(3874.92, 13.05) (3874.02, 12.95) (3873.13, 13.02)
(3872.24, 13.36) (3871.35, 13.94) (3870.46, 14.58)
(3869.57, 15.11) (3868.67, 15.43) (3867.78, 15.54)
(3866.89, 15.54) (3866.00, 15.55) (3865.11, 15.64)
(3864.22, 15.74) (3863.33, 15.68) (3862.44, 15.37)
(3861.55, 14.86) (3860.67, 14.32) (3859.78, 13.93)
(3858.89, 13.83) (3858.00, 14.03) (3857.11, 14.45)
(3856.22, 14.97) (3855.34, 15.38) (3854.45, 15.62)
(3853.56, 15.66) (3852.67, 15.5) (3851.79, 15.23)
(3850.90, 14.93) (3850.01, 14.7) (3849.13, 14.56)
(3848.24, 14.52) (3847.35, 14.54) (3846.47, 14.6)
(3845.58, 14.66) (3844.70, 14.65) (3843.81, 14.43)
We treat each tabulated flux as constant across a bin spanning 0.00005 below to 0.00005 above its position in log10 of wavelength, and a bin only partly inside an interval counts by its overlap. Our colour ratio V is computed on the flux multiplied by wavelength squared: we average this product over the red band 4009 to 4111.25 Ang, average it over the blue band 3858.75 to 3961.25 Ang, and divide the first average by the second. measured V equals 1.36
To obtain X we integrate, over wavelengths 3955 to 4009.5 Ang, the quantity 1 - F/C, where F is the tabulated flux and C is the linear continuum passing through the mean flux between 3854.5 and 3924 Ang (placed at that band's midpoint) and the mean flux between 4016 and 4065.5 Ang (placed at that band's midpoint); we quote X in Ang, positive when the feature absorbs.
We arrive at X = 7.2 Ang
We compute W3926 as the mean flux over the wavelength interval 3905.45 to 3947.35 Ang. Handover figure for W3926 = 11.1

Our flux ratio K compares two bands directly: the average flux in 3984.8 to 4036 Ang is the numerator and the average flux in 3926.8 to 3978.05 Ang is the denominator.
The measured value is 1.65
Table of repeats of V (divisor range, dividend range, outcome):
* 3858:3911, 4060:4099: 1.29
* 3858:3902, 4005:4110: 1.27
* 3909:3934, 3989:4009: 1.42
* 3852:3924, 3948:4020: 1.04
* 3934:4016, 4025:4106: 1.27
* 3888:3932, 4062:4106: 1.33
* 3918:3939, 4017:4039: 1.97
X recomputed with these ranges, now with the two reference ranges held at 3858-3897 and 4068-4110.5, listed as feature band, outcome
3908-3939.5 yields 7.4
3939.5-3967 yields 4.2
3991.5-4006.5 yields -1.3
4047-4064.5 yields -0.9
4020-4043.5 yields -2.1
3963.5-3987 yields 5.7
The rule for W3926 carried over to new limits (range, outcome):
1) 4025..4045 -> 16.1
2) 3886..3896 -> 11.9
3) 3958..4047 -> 14.4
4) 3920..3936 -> 8.39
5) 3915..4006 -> 12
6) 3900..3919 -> 14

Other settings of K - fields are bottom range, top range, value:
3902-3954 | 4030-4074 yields 1.39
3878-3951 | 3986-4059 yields 1.35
